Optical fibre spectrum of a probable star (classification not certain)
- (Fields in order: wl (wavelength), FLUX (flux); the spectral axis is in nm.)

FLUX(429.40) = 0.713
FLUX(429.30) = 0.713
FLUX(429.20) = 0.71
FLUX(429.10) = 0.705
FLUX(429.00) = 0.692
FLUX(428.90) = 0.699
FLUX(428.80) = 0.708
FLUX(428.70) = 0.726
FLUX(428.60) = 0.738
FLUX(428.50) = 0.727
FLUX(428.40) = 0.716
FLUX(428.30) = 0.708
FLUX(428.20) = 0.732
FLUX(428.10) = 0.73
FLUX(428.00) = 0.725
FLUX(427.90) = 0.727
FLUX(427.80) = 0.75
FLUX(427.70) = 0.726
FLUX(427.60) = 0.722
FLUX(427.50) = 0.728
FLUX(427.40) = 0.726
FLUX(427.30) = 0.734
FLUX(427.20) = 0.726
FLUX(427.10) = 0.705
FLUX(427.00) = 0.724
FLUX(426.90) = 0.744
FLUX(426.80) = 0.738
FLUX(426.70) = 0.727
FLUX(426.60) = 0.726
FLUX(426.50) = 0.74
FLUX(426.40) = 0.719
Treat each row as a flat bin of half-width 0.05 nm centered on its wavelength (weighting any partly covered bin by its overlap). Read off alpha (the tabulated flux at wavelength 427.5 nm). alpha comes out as 0.728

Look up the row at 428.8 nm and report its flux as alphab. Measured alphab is 0.708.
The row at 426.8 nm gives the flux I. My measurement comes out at 0.738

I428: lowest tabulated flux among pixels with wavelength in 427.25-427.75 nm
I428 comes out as 0.722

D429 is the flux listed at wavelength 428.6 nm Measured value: 0.738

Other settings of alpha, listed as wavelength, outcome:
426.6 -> 0.726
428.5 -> 0.727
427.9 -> 0.727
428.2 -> 0.732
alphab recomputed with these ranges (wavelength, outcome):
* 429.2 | 0.71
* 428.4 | 0.716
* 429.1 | 0.705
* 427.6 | 0.722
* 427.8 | 0.75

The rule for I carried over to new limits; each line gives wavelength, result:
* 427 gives 0.724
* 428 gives 0.725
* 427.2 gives 0.726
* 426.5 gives 0.74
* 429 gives 0.692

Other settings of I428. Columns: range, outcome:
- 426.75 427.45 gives 0.705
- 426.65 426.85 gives 0.727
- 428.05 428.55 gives 0.708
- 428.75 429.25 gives 0.692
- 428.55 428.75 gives 0.726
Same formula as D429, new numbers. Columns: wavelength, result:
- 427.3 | 0.734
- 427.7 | 0.726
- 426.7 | 0.727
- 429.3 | 0.713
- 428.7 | 0.726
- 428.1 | 0.73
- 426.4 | 0.719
